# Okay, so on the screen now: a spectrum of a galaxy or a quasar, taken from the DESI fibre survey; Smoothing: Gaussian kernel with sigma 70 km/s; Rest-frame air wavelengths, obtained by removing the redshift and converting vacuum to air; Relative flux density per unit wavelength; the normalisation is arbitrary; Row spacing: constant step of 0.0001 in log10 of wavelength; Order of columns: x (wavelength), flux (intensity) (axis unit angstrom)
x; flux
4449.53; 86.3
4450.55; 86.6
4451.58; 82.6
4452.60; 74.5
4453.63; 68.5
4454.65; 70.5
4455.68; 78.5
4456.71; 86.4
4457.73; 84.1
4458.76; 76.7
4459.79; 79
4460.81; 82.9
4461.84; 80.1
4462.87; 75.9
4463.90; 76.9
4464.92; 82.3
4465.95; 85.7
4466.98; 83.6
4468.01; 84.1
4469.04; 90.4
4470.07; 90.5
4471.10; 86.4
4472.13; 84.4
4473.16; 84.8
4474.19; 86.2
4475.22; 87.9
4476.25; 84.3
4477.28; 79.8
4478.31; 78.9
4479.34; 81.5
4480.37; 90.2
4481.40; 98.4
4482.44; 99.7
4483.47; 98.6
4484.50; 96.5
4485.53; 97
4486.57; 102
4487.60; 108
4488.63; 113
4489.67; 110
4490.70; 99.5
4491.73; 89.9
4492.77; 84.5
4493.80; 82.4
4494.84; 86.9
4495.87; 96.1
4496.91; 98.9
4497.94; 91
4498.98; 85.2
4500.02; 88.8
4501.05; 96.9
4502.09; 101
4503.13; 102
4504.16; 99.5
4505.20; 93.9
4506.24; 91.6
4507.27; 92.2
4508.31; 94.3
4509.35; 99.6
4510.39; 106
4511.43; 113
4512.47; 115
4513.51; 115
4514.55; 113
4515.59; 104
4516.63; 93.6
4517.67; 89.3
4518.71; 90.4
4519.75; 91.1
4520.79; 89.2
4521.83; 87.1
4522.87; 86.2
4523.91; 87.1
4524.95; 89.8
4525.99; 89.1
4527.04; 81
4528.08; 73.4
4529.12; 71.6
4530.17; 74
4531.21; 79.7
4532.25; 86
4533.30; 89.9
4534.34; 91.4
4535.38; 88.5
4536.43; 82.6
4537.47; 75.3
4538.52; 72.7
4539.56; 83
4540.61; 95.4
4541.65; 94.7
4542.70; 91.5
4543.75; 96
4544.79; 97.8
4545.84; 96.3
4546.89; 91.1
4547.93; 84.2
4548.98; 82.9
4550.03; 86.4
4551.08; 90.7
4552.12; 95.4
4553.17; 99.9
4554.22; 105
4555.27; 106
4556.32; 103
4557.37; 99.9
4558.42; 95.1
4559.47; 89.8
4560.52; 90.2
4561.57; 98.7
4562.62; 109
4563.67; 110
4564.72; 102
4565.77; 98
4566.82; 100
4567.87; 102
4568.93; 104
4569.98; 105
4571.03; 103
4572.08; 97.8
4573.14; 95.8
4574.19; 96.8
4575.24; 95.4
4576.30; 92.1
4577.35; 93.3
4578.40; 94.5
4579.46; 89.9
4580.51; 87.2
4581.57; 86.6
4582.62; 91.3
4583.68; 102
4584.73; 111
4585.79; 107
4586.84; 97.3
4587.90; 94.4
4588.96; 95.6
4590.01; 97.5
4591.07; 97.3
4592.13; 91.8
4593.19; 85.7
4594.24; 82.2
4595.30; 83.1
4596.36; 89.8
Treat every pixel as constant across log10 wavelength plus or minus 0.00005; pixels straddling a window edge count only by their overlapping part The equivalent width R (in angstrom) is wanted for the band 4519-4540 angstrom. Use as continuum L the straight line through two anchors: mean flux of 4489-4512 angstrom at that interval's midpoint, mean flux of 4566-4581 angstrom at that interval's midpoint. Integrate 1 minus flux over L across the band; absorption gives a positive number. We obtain 2.8 angstrom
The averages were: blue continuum 95.7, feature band 83.5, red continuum 97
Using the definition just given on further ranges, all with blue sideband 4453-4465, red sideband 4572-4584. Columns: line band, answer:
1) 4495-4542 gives -3.3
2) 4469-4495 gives -3.5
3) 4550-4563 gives -1.1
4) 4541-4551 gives -0.2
